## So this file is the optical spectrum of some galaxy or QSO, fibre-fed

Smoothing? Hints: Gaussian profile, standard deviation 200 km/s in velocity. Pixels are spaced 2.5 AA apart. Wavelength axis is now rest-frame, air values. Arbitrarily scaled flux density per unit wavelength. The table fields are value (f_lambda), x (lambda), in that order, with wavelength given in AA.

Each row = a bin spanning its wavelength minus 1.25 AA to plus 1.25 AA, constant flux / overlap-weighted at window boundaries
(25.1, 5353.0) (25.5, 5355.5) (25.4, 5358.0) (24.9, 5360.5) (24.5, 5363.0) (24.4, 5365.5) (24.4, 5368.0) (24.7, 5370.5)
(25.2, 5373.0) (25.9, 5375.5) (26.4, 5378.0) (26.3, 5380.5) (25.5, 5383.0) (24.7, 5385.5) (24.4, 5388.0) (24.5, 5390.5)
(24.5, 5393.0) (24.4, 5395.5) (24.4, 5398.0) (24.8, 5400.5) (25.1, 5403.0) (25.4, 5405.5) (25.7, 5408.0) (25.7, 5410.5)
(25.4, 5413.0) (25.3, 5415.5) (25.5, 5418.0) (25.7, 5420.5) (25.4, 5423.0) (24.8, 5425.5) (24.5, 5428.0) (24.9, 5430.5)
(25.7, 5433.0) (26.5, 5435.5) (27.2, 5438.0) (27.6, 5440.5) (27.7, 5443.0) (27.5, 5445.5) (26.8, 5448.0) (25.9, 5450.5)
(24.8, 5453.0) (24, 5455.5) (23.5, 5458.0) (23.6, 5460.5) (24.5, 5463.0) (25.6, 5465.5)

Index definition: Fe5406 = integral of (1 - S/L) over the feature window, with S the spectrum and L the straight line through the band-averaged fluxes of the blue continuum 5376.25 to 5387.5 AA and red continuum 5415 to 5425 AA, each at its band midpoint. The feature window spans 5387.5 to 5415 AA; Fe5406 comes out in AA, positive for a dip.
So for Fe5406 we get 0.6 AA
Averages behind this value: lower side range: 25.6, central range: 25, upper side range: 25.4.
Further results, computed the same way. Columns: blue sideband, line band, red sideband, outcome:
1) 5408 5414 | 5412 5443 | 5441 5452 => 0.5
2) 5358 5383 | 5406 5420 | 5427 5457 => 0.1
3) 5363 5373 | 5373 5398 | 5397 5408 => -0.3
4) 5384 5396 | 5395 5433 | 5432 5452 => 0.6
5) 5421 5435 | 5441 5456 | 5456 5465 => -1.1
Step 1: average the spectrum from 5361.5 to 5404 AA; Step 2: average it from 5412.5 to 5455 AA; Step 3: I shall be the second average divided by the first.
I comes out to 1.04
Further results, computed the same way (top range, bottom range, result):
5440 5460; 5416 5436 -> 1.02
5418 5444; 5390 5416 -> 1.04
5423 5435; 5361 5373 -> 1.02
